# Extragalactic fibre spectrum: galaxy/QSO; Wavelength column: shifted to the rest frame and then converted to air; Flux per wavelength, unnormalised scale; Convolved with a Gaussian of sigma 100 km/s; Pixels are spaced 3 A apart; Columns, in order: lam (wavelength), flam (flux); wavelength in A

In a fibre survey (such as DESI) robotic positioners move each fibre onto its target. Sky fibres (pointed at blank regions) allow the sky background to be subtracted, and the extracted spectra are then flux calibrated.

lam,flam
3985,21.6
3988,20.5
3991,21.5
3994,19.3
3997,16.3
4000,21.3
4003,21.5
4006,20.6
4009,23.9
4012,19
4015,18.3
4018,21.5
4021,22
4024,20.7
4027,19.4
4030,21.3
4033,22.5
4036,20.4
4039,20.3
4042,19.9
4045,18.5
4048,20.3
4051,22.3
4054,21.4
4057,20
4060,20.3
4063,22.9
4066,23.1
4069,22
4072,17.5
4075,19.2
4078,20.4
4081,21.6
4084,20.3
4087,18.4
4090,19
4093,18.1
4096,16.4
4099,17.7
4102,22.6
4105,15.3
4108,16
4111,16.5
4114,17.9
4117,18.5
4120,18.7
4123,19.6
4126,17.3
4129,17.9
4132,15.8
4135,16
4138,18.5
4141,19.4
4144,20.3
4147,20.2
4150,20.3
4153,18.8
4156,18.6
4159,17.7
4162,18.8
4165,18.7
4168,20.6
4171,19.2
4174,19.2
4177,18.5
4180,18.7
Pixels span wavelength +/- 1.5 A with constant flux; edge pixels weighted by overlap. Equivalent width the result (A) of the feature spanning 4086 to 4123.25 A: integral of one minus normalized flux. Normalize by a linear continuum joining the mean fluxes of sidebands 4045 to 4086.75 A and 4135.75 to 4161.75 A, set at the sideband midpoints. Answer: 3.7 A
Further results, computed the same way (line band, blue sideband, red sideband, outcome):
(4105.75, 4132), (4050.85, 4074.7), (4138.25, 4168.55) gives 3.1 A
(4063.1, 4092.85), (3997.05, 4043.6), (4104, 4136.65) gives -2.3 A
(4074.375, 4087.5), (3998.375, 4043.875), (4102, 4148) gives -0.7 A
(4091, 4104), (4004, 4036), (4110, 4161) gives 0.4 A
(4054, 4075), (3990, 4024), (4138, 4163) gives -0.9 A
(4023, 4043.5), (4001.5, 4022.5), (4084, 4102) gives -0.3 A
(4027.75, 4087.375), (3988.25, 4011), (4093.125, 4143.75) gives -4.4 A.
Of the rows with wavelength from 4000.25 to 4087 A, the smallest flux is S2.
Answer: 17.5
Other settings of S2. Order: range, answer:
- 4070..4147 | 15.3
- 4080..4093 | 18.1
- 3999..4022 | 18.3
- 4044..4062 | 18.5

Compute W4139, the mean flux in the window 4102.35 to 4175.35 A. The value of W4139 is 18.4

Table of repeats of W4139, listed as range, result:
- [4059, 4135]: 18.9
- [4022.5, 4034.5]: 21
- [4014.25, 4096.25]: 20.4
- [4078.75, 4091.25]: 19.9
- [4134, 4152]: 19.2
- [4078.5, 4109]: 18.6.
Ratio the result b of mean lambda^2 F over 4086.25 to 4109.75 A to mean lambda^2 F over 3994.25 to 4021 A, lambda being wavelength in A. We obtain 0.9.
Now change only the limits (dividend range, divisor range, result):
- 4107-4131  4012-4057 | 0.90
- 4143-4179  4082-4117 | 1.09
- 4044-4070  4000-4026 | 1.04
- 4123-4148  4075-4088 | 0.93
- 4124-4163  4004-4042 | 0.94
